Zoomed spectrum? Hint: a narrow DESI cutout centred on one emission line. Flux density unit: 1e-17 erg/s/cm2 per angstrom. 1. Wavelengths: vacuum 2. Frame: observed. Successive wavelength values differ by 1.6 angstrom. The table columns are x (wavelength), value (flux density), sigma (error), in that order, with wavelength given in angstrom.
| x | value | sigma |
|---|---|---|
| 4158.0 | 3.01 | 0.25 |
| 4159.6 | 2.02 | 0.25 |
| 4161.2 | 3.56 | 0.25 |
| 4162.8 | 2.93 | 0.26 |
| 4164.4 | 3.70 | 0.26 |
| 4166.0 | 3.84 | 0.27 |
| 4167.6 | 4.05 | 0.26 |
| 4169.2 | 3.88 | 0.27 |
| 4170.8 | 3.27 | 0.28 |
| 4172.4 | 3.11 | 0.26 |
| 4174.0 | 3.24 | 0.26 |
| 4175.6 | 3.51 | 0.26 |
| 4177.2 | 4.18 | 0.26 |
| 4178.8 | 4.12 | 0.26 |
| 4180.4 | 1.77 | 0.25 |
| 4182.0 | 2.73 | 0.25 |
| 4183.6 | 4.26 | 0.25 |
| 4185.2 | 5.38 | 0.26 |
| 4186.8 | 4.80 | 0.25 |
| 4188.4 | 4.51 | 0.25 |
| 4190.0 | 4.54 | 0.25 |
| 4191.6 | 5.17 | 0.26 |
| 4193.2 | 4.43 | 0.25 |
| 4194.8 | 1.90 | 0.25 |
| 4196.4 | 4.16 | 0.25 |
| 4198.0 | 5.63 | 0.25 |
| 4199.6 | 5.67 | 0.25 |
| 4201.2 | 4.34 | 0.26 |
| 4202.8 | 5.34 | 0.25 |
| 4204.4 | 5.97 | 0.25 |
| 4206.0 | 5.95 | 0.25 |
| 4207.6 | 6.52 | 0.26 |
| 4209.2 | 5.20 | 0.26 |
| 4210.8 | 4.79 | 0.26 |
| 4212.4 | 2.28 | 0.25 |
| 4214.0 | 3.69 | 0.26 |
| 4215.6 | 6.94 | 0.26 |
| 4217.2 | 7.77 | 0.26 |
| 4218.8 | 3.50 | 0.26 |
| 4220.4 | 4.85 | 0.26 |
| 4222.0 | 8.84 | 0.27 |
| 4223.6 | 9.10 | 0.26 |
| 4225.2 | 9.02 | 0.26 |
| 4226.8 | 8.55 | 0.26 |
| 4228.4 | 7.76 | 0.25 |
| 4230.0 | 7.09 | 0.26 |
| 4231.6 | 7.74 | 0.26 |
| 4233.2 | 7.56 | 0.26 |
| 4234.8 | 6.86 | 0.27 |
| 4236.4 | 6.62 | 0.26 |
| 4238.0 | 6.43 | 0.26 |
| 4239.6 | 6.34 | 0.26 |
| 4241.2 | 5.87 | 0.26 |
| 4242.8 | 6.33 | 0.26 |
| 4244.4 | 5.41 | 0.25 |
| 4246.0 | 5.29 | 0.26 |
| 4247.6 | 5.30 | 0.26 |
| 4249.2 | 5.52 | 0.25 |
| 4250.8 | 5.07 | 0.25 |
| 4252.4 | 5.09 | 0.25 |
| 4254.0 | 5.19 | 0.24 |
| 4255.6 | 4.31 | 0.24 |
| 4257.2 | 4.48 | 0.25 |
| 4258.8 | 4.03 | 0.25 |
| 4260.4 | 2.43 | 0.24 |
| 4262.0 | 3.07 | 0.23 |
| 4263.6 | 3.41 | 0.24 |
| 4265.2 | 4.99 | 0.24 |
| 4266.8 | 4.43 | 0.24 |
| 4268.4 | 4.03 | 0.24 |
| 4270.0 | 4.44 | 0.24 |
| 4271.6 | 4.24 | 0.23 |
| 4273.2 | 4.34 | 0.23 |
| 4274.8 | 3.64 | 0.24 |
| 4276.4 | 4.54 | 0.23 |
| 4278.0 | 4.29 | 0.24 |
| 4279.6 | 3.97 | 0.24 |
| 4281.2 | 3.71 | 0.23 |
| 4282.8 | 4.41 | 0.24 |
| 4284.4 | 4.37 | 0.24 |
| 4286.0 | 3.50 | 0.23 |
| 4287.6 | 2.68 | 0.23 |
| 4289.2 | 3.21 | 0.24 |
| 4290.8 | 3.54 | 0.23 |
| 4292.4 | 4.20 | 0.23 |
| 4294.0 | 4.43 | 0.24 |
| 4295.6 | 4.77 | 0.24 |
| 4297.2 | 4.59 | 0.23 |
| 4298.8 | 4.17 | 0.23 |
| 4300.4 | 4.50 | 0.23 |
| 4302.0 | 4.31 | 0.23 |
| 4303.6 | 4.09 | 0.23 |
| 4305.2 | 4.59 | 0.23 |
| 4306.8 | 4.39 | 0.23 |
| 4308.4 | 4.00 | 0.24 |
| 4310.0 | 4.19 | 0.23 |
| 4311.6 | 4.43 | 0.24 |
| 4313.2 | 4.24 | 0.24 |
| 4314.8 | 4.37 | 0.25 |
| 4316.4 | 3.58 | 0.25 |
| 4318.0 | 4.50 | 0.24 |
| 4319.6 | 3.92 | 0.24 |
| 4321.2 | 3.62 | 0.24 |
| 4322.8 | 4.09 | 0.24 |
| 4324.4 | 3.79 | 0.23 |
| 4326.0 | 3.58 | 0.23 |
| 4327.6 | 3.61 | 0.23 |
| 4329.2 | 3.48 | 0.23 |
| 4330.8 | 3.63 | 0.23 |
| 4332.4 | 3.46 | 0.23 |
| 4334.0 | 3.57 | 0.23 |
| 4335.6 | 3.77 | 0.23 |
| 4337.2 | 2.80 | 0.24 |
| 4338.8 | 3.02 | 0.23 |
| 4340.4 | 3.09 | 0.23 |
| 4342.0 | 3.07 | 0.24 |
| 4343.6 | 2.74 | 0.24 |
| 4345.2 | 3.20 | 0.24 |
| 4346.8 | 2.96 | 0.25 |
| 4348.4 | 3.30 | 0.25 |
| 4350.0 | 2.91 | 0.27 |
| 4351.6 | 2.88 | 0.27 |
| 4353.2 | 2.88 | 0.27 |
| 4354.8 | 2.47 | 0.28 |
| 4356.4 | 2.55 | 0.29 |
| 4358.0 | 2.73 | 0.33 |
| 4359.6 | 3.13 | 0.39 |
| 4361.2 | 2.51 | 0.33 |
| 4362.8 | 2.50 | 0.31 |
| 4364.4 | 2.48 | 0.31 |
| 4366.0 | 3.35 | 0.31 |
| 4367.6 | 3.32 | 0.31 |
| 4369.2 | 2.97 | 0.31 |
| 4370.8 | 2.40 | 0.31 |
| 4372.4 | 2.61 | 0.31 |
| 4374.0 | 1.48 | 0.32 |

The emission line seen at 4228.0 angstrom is Ly-alpha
